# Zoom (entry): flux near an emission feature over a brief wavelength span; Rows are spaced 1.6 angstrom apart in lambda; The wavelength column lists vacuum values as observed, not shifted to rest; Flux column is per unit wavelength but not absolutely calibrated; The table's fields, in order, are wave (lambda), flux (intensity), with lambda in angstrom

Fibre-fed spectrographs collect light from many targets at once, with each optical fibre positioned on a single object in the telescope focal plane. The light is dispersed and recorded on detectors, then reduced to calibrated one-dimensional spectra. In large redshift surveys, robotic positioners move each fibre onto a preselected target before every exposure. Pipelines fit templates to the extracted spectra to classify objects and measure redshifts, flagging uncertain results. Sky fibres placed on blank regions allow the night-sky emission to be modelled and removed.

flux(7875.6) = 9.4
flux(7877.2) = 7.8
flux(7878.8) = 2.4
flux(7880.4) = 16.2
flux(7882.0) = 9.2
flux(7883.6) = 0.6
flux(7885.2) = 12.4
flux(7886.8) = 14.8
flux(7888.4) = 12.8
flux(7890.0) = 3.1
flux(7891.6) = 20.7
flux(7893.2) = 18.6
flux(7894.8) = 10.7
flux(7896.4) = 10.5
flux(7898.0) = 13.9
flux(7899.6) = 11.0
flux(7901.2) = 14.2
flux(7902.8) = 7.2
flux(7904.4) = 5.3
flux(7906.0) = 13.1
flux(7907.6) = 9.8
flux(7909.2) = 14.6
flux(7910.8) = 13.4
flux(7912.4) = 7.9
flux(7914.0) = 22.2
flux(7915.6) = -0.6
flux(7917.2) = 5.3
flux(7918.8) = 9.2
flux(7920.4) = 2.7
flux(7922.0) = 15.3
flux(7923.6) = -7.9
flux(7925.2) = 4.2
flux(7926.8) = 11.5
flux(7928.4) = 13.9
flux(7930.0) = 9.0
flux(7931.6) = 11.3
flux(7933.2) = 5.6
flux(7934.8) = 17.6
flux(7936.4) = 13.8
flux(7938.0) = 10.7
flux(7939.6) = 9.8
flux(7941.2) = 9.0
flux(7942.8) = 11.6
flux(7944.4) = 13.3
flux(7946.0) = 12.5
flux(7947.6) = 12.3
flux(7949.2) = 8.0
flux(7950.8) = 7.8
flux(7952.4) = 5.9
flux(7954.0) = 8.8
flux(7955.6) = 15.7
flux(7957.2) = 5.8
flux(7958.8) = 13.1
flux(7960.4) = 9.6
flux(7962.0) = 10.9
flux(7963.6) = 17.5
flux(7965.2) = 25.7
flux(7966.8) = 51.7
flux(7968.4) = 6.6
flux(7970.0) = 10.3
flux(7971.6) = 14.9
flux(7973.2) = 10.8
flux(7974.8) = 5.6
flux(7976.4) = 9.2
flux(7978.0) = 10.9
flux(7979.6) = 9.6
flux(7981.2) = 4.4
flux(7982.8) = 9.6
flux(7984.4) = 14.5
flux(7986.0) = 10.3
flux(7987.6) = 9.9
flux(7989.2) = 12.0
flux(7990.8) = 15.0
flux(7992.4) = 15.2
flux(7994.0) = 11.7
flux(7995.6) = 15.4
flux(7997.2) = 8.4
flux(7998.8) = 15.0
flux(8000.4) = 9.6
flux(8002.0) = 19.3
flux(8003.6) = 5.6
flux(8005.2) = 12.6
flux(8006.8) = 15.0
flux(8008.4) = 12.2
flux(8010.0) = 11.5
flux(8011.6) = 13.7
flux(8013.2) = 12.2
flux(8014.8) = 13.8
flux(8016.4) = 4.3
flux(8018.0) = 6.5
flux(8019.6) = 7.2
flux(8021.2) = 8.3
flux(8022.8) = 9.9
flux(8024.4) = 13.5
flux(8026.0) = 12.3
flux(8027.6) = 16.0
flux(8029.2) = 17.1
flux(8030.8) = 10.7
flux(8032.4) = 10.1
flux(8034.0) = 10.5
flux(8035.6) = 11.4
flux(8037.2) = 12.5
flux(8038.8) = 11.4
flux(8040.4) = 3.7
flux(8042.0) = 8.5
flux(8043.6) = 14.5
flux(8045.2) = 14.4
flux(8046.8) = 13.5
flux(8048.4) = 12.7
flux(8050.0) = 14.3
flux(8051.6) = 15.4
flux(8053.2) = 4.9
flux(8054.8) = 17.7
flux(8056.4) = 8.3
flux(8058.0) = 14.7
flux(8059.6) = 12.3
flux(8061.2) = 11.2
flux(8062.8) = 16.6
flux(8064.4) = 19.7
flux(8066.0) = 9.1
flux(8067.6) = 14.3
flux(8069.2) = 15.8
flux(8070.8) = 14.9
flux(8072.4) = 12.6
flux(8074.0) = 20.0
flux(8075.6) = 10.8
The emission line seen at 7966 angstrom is H-gamma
